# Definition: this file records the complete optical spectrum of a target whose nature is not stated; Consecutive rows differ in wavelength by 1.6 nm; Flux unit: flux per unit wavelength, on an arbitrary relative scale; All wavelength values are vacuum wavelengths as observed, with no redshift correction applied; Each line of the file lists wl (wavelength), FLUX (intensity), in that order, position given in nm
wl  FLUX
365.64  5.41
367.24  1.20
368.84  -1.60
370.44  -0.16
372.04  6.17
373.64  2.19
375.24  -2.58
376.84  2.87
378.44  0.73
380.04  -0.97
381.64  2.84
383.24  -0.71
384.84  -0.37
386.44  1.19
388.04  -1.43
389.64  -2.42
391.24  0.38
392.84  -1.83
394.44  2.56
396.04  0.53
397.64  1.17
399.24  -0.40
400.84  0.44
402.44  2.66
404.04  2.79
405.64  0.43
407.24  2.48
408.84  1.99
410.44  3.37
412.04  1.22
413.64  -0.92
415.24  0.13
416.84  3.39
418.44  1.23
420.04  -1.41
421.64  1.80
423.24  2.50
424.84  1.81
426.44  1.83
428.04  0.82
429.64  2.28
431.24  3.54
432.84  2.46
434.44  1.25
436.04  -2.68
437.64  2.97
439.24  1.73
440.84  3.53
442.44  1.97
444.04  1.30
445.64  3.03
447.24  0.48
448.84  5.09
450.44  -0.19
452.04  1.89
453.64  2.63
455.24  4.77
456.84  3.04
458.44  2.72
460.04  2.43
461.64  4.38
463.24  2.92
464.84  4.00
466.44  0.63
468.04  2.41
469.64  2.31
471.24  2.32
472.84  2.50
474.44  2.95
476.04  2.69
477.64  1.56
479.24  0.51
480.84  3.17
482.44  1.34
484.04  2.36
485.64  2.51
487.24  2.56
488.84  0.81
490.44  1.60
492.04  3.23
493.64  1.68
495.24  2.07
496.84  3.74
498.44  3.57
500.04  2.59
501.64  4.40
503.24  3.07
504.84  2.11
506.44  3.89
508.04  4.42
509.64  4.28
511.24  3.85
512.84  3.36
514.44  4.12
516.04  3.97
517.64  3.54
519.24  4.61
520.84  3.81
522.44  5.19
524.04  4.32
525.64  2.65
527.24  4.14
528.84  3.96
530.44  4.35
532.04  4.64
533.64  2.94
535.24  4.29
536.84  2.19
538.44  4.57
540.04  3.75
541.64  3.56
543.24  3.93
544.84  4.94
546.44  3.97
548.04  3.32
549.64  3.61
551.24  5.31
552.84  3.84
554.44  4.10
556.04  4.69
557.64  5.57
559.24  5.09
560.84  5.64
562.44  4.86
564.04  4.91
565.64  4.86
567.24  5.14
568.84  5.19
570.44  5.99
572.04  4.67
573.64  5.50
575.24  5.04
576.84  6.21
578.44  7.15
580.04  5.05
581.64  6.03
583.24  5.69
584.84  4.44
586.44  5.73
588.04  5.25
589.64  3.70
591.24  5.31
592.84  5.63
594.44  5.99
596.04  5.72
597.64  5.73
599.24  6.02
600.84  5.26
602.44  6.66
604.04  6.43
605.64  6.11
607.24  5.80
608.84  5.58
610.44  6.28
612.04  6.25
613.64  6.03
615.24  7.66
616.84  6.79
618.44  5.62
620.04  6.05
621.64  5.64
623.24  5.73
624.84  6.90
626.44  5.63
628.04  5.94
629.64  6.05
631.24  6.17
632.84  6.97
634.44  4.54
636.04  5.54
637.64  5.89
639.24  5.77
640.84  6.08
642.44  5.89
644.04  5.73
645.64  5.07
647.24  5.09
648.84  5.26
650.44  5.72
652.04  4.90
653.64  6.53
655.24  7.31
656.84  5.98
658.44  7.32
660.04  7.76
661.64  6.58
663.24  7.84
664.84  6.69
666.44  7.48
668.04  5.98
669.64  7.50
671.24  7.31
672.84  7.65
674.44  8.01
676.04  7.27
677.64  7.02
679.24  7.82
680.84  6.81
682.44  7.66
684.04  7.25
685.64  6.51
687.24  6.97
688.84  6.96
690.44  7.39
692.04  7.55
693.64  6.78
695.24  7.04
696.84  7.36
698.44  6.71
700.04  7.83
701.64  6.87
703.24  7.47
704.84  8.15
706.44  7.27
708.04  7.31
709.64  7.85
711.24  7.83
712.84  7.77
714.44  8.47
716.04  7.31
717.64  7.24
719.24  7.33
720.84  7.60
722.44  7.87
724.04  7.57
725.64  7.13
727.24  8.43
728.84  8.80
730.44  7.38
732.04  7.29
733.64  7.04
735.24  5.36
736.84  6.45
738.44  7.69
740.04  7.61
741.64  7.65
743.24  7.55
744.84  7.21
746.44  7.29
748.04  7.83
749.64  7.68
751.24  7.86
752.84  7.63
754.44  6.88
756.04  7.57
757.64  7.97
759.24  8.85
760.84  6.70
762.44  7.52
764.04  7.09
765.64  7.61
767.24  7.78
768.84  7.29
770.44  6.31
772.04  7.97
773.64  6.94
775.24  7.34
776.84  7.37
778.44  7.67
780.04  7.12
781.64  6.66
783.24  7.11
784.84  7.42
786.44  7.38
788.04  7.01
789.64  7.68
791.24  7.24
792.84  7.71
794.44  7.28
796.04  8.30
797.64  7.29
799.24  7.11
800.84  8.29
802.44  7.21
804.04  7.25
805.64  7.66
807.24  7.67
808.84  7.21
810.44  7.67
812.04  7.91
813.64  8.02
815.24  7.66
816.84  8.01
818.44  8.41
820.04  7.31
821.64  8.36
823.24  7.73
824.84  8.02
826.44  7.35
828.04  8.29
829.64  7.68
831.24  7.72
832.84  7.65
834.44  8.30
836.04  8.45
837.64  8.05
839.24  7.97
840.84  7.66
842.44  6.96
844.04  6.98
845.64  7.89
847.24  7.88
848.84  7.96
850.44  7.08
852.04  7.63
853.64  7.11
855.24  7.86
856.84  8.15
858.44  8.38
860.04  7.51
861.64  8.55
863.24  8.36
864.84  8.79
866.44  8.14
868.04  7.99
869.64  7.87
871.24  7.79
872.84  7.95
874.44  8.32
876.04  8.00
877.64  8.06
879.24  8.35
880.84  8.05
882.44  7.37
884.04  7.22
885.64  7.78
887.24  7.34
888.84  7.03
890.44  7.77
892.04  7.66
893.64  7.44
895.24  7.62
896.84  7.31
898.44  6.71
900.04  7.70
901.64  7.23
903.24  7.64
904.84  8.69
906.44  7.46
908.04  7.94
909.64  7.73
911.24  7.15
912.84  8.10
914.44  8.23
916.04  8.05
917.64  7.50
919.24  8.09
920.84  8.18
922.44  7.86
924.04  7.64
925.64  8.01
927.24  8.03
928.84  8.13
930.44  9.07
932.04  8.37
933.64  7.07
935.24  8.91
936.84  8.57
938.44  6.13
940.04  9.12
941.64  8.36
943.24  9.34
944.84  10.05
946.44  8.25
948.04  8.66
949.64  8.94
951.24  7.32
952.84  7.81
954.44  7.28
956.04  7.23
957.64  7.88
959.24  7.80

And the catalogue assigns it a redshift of 0.25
